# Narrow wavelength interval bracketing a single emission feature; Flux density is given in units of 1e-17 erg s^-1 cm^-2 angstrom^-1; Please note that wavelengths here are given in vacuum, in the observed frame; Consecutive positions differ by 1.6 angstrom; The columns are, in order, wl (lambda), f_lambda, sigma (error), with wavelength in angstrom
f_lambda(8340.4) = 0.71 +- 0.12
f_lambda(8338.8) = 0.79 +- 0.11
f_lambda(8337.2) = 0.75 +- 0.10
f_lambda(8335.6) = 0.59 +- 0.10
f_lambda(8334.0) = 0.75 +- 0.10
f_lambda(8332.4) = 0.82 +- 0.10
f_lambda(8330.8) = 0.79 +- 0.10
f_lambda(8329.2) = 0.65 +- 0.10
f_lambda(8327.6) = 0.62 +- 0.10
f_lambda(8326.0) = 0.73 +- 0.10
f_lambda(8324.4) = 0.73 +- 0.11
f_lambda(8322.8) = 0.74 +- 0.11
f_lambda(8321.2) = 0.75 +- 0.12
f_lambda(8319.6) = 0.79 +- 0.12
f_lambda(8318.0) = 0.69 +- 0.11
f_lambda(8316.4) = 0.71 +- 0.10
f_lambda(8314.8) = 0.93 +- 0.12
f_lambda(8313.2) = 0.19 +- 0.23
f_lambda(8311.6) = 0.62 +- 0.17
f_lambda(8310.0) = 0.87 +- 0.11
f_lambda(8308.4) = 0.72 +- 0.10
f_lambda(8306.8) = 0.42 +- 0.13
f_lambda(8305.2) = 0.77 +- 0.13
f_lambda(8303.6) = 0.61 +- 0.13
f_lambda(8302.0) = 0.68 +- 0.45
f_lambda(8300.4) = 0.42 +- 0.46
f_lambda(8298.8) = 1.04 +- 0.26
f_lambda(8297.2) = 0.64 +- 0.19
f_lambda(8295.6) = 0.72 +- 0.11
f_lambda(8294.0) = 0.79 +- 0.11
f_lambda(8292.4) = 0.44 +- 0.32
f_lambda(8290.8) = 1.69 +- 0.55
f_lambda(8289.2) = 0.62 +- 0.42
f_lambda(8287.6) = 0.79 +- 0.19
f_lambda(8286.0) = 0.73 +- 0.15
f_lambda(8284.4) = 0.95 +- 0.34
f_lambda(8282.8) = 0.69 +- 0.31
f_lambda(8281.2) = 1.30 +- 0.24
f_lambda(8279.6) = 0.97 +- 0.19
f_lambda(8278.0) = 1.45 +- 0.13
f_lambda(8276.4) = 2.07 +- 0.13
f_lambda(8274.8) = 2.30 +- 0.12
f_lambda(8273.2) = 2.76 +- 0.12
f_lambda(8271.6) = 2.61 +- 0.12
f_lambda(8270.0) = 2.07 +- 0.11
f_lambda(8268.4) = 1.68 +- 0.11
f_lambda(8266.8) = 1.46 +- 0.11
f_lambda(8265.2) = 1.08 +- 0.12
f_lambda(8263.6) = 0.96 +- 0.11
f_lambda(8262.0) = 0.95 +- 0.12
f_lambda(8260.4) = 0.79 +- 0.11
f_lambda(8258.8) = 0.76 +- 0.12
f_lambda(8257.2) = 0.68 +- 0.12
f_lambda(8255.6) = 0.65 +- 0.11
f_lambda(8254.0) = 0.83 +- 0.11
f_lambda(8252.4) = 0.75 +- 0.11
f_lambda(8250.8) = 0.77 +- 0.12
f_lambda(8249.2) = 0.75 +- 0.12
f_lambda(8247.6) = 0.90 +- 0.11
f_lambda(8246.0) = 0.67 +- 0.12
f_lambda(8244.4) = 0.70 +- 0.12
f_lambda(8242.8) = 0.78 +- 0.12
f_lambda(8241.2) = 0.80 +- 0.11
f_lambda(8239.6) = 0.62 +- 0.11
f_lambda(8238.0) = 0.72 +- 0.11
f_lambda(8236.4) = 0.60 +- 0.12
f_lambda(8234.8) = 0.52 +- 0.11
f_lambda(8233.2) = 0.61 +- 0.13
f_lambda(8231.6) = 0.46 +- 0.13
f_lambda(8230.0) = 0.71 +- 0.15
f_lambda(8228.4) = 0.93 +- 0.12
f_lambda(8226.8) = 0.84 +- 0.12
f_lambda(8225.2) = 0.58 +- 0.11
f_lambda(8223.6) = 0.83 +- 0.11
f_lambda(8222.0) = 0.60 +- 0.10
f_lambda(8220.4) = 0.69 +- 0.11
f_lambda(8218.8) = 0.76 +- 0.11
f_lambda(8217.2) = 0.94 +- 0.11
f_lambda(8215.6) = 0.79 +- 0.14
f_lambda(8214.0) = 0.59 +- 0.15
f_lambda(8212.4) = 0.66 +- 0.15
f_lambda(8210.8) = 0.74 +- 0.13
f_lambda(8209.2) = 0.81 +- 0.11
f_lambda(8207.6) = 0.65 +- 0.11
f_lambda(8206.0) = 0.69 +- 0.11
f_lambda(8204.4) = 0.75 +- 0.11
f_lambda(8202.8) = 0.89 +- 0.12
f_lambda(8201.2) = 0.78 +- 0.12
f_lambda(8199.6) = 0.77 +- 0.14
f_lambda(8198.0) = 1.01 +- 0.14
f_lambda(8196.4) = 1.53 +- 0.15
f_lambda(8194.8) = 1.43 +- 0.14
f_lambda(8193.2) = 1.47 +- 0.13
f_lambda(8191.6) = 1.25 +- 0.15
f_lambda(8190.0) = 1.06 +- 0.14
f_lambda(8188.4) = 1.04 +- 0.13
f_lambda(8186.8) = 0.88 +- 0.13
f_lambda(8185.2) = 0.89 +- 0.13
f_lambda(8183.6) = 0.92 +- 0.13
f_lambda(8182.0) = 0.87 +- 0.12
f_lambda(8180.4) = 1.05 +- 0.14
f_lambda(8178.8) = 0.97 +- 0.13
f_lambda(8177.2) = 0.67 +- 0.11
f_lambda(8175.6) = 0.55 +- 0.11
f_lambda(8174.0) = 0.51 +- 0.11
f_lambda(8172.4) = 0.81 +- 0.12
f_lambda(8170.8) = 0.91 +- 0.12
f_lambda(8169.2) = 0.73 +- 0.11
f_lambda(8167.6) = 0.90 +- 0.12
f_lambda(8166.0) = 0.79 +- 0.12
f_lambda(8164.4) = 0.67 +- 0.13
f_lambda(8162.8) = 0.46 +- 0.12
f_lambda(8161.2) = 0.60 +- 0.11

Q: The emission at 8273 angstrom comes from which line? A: [O III] 5007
